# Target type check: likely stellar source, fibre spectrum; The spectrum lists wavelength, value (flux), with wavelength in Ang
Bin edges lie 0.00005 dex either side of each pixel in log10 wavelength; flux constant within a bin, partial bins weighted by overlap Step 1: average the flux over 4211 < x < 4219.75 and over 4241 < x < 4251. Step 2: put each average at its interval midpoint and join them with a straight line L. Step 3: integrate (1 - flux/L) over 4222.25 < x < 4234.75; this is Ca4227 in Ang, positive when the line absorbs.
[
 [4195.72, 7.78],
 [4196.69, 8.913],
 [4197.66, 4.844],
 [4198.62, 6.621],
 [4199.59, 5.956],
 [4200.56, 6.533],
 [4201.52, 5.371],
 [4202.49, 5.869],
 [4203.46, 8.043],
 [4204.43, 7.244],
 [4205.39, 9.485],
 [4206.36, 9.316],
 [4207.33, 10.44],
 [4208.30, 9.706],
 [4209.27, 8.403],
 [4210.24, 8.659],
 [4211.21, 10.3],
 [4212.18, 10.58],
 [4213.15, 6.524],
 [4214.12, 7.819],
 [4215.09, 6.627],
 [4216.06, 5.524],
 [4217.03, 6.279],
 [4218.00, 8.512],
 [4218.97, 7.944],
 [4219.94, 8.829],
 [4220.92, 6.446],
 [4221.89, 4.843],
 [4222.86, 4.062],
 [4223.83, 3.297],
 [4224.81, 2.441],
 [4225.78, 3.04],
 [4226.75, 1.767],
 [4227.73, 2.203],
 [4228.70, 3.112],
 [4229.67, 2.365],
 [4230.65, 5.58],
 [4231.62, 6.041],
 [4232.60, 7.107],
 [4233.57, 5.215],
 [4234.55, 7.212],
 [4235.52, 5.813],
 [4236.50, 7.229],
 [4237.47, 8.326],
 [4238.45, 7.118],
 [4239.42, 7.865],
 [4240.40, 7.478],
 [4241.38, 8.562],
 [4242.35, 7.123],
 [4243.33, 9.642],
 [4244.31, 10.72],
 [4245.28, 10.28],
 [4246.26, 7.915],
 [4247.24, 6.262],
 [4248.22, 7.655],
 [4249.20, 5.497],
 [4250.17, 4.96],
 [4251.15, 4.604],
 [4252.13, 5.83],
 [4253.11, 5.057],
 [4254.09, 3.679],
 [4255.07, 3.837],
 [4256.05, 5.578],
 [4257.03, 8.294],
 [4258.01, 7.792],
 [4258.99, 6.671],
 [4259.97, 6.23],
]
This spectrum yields 6.0 Ang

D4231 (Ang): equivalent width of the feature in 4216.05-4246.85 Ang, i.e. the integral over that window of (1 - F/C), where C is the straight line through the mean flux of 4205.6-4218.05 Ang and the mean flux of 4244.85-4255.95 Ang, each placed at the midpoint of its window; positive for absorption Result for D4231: 3.1 Ang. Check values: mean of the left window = 8.38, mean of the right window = 5.92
